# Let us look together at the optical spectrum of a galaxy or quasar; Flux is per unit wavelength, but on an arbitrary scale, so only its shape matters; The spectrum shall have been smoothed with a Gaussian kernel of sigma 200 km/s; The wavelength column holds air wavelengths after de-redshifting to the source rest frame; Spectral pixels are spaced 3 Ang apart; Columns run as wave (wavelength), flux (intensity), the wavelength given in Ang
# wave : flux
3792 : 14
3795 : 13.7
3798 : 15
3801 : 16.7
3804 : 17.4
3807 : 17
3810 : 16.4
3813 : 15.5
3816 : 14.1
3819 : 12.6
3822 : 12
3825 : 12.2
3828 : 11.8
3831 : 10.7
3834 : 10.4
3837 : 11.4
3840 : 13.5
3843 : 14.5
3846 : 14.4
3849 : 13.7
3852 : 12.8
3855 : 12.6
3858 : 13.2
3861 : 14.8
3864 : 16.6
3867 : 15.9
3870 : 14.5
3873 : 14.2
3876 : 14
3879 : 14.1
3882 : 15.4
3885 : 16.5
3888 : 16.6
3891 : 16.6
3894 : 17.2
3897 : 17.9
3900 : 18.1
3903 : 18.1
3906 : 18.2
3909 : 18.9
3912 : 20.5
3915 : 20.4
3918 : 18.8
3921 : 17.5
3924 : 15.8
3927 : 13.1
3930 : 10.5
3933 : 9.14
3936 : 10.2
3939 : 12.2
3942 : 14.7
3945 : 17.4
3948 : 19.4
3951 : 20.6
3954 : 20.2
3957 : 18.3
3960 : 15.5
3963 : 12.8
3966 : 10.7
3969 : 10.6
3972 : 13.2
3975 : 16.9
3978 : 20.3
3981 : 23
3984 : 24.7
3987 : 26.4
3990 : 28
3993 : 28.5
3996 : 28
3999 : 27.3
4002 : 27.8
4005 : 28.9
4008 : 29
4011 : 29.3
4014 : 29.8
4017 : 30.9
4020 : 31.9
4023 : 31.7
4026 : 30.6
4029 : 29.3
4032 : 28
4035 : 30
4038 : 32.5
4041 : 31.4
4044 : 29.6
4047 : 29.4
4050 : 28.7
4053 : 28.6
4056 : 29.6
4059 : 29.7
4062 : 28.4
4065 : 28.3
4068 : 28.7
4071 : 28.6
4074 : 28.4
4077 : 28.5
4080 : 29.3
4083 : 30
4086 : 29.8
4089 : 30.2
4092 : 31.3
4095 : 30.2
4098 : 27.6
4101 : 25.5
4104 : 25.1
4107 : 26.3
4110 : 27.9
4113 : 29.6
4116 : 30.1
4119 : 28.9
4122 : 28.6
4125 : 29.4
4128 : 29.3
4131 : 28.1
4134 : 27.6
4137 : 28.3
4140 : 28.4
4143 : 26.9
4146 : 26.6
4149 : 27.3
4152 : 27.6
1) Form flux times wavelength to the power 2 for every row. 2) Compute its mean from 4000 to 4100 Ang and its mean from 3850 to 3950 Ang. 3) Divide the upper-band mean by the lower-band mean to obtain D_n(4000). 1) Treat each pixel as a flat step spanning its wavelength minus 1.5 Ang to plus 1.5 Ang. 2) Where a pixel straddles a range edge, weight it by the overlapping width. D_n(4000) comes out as 2.0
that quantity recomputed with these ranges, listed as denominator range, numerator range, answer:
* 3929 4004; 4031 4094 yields 1.64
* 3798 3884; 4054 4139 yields 2.32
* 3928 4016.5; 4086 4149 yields 1.50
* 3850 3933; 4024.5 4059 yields 2.02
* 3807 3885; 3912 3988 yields 1.27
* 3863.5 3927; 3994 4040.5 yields 1.87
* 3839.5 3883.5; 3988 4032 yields 2.21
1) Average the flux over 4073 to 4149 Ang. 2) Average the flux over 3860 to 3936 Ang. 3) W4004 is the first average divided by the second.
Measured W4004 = 1.78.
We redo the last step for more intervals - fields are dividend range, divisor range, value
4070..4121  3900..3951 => 1.78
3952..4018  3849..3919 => 1.39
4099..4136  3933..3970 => 1.86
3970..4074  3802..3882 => 2.00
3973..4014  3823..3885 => 1.91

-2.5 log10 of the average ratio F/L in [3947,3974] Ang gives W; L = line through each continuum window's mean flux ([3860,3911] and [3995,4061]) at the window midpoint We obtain 0.43 mag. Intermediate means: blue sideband 16.4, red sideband 29.6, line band 15.7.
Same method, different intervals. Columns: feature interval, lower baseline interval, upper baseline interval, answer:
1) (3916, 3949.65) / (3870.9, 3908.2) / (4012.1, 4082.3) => 0.35 mag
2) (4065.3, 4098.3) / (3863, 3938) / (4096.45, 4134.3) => -0.13 mag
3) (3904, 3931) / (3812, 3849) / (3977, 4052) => 0.17 mag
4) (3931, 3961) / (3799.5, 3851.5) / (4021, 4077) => 0.39 mag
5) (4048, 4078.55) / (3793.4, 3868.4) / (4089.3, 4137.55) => -0.12 mag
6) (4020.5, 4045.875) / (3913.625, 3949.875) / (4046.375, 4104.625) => -0.23 mag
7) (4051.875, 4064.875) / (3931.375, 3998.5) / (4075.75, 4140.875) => -0.16 mag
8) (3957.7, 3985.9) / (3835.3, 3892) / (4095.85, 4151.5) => 0.21 mag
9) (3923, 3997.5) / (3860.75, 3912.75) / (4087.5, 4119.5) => 0.18 mag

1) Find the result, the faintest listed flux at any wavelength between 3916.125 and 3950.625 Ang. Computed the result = 9.14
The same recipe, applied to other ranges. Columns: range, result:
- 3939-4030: 10.6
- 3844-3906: 12.6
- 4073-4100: 27.6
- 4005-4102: 25.5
